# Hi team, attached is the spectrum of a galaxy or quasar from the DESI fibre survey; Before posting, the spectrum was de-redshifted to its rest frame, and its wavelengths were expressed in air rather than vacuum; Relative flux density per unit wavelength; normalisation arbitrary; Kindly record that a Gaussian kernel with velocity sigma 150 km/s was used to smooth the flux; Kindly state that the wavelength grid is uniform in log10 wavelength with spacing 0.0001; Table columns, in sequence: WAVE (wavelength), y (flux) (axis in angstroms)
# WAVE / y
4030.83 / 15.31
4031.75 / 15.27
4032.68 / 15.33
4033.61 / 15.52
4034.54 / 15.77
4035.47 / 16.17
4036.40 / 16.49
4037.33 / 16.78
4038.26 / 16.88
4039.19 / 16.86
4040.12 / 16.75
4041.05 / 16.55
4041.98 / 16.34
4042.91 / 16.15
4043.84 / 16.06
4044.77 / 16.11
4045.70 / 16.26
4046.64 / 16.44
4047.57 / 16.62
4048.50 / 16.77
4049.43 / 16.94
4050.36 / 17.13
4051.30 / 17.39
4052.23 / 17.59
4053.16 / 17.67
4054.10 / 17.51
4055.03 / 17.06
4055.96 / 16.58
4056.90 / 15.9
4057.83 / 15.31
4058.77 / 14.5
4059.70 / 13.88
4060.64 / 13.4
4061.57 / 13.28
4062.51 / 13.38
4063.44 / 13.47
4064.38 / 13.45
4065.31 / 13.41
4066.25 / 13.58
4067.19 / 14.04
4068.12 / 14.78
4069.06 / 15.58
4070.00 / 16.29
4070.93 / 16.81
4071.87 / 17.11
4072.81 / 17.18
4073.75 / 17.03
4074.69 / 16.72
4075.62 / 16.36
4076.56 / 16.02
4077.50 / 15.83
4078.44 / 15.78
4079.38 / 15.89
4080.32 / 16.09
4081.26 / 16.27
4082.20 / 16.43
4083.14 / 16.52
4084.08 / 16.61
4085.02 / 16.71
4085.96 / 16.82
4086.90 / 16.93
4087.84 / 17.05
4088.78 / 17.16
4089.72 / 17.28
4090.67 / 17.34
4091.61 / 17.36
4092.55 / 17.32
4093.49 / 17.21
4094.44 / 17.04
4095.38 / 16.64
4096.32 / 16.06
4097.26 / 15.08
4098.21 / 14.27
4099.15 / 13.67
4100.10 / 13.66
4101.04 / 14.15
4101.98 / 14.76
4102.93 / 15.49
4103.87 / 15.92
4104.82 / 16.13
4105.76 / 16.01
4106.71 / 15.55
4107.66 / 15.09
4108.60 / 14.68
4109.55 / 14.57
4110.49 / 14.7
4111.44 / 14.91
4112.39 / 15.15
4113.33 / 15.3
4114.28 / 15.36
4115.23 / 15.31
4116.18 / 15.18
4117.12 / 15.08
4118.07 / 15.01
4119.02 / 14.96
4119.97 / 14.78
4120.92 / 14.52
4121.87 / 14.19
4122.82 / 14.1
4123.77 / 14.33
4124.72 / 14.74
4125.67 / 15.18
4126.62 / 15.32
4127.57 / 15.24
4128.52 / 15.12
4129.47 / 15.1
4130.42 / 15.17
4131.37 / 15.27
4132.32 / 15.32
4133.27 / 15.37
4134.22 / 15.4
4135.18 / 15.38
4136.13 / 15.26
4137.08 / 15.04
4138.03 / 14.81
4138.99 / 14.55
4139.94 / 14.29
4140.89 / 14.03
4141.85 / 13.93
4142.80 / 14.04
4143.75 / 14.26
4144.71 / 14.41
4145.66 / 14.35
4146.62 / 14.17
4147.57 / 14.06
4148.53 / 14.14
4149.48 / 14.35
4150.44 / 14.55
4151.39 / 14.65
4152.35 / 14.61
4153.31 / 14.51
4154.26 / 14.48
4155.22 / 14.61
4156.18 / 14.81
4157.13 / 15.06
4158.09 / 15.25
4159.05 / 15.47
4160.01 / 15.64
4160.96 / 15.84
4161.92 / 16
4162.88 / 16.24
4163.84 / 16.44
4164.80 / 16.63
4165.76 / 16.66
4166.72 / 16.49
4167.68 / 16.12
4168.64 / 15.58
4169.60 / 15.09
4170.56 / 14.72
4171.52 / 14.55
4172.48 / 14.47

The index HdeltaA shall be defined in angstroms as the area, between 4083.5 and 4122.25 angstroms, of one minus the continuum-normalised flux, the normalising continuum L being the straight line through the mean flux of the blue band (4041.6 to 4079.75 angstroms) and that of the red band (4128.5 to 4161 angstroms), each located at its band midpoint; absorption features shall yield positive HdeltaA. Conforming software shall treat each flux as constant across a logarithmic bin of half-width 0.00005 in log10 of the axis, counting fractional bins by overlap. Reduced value -0.9 angstroms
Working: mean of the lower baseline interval 15.8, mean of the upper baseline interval 14.8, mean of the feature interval 15.6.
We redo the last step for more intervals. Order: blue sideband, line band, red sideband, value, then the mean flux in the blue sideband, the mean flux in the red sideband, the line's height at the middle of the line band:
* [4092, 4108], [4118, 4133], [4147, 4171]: 0.5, 15.5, 15.3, 15.4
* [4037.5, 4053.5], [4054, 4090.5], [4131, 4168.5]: 1.2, 16.7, 15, 16.3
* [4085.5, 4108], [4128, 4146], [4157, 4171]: 1.2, 16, 15.8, 15.9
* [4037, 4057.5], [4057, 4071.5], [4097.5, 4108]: 1.6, 16.7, 15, 16.2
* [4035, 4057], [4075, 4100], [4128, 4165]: -0.6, 16.7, 14.9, 16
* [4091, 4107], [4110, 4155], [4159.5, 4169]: 3.3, 15.7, 16.2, 15.9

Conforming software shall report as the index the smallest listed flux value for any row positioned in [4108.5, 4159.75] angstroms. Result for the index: 13.93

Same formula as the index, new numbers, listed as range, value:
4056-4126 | 13.28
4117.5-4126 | 14.1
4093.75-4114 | 13.66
